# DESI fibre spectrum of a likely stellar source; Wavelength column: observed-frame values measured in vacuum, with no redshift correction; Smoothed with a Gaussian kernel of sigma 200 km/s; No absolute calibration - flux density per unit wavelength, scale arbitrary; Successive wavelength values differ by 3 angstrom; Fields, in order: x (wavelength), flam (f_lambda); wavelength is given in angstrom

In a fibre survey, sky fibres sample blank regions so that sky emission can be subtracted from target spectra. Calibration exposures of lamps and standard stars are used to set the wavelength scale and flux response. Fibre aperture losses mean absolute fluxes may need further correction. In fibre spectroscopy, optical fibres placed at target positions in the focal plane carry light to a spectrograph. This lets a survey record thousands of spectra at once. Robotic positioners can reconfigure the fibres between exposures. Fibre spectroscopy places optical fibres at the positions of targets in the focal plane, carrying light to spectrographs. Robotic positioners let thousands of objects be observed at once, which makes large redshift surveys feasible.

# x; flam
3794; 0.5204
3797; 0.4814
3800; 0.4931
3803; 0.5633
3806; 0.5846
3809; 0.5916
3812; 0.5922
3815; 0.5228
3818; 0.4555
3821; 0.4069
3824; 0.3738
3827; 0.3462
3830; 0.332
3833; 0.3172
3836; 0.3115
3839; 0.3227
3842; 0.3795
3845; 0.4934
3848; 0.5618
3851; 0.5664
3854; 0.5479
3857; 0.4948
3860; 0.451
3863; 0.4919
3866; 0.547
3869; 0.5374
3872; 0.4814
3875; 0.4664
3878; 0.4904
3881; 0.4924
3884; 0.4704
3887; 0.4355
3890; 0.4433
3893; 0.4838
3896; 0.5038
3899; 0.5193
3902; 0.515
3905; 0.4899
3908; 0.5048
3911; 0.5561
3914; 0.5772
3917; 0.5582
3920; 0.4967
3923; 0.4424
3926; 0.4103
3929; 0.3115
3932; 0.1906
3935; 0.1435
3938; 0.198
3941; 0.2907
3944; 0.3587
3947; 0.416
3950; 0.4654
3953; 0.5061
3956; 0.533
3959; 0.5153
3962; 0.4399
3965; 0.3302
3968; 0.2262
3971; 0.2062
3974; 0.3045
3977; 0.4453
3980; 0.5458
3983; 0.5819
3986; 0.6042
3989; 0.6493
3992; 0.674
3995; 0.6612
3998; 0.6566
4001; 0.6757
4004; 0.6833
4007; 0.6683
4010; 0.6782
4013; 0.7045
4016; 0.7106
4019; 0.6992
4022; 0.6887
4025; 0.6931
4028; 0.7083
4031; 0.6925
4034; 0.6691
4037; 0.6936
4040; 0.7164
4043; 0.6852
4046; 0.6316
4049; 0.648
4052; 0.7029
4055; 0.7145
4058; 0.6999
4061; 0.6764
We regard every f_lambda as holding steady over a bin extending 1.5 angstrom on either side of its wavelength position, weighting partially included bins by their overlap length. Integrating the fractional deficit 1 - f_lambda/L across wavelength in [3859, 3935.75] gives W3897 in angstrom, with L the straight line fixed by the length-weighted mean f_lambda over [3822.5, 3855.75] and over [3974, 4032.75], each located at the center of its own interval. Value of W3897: 4.1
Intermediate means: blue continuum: 0.414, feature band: 0.465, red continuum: 0.645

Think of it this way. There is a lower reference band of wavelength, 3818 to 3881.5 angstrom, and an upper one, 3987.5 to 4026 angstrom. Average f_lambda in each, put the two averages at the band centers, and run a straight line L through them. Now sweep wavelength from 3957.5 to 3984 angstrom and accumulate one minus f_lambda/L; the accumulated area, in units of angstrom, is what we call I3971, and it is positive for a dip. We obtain 9.8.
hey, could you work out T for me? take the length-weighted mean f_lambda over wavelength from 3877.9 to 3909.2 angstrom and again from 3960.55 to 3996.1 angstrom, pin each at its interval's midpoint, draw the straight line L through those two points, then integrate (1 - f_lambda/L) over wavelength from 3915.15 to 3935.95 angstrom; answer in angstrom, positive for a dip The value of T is 4.6 angstrom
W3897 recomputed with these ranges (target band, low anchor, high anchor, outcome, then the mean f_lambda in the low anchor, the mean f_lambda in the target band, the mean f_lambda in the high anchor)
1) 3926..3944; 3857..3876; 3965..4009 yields 9.2 angstrom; 0.497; 0.253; 0.536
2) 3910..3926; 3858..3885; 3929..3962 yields -4.0 angstrom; 0.492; 0.514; 0.363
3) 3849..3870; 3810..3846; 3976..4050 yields -3.3 angstrom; 0.406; 0.52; 0.66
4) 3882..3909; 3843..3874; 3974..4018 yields 3.0 angstrom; 0.514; 0.485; 0.628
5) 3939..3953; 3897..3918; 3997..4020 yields 4.8 angstrom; 0.53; 0.389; 0.685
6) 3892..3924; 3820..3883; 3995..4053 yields 0.6 angstrom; 0.449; 0.515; 0.684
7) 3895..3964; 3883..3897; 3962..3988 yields 1.7 angstrom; 0.466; 0.431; 0.412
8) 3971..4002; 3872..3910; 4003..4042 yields 3.8 angstrom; 0.485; 0.56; 0.693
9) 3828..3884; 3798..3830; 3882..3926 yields 3.6 angstrom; 0.485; 0.46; 0.497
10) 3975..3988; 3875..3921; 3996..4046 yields 1.8 angstrom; 0.501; 0.539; 0.687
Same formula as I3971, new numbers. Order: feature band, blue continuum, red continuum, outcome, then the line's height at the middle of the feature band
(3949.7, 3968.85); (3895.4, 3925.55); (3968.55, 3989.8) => 1.6 angstrom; 0.475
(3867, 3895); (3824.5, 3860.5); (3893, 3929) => -0.9 angstrom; 0.466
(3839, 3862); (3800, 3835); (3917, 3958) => -2.6 angstrom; 0.438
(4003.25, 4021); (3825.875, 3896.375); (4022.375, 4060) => -1.1 angstrom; 0.651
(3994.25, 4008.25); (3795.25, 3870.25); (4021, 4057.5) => -0.5 angstrom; 0.647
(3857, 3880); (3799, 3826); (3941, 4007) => 0.4 angstrom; 0.504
